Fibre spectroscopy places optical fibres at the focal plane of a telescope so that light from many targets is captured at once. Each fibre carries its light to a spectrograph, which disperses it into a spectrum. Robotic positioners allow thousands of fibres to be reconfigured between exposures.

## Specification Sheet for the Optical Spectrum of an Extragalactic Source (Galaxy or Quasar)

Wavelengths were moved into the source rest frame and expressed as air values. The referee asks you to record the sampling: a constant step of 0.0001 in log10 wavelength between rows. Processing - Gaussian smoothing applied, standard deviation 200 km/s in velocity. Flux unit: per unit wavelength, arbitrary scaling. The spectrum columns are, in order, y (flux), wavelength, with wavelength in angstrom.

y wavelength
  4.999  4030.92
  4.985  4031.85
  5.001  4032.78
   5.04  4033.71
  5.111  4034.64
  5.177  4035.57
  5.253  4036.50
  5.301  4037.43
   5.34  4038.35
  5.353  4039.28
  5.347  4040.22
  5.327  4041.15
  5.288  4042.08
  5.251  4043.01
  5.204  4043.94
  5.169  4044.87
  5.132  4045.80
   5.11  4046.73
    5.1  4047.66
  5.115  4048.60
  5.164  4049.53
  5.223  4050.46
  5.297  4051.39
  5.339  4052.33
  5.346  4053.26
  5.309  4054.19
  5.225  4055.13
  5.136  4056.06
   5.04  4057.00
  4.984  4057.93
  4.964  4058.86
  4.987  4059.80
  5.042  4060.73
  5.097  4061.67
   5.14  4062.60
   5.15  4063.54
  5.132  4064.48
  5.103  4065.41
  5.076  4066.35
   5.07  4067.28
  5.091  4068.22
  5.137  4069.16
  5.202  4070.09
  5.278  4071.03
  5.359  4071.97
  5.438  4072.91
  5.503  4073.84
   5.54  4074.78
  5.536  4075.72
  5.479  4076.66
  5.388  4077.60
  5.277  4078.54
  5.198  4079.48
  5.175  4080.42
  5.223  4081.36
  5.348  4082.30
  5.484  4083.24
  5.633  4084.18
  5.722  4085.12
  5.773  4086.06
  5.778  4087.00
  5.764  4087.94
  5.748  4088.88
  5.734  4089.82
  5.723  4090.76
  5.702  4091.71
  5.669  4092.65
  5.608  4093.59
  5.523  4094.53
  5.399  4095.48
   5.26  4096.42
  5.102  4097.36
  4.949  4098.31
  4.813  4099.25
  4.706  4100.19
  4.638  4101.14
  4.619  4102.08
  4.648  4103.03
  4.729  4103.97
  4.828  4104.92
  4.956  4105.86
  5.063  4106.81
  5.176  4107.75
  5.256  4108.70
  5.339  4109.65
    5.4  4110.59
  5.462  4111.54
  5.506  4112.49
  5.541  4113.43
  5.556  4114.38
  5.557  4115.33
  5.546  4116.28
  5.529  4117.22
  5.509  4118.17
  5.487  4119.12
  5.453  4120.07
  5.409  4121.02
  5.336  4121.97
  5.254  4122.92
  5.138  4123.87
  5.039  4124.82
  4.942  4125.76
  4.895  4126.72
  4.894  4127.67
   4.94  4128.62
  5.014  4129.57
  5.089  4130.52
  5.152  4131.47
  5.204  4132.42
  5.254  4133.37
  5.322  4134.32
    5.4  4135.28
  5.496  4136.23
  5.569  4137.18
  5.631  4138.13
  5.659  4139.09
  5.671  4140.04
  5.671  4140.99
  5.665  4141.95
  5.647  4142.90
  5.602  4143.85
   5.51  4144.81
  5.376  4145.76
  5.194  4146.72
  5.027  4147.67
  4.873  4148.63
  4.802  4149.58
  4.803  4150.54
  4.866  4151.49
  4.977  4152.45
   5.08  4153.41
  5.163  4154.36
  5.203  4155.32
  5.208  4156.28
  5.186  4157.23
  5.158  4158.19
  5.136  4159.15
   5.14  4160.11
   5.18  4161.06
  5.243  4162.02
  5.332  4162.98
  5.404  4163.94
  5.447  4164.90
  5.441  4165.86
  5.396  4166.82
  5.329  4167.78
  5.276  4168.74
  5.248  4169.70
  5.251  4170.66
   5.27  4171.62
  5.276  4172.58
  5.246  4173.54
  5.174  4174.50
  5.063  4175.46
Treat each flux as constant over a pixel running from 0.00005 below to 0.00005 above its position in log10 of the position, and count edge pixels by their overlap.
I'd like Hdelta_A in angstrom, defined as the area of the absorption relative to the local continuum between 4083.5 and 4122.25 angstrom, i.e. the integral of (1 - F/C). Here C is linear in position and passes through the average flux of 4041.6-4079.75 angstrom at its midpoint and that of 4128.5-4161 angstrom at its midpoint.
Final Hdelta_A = -0.8 angstrom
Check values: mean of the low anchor 5.21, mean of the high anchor 5.26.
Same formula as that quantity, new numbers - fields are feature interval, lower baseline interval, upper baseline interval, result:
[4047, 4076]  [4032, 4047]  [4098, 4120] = 0.0 angstrom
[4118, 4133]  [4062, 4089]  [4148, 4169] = 0.2 angstrom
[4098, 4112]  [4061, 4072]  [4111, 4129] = 0.8 angstrom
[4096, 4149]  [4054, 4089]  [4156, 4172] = 0.4 angstrom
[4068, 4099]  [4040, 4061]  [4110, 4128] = -1.1 angstrom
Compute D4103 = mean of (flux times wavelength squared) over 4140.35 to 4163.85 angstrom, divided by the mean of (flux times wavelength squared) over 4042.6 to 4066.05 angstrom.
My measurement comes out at 1.06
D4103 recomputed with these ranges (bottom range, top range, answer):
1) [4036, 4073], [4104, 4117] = 1.05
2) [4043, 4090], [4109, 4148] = 1.05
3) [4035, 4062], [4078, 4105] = 1.04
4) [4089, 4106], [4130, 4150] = 1.06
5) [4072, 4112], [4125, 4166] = 1.01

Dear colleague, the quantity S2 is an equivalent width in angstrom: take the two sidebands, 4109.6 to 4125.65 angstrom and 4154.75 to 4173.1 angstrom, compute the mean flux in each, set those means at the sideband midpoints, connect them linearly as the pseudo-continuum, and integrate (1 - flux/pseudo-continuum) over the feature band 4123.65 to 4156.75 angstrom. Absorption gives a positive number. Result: 0.7 angstrom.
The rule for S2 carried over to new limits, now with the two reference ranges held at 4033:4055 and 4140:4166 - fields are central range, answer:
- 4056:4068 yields 0.4 angstrom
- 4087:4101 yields -0.4 angstrom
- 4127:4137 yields 0.1 angstrom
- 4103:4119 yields -0.2 angstrom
